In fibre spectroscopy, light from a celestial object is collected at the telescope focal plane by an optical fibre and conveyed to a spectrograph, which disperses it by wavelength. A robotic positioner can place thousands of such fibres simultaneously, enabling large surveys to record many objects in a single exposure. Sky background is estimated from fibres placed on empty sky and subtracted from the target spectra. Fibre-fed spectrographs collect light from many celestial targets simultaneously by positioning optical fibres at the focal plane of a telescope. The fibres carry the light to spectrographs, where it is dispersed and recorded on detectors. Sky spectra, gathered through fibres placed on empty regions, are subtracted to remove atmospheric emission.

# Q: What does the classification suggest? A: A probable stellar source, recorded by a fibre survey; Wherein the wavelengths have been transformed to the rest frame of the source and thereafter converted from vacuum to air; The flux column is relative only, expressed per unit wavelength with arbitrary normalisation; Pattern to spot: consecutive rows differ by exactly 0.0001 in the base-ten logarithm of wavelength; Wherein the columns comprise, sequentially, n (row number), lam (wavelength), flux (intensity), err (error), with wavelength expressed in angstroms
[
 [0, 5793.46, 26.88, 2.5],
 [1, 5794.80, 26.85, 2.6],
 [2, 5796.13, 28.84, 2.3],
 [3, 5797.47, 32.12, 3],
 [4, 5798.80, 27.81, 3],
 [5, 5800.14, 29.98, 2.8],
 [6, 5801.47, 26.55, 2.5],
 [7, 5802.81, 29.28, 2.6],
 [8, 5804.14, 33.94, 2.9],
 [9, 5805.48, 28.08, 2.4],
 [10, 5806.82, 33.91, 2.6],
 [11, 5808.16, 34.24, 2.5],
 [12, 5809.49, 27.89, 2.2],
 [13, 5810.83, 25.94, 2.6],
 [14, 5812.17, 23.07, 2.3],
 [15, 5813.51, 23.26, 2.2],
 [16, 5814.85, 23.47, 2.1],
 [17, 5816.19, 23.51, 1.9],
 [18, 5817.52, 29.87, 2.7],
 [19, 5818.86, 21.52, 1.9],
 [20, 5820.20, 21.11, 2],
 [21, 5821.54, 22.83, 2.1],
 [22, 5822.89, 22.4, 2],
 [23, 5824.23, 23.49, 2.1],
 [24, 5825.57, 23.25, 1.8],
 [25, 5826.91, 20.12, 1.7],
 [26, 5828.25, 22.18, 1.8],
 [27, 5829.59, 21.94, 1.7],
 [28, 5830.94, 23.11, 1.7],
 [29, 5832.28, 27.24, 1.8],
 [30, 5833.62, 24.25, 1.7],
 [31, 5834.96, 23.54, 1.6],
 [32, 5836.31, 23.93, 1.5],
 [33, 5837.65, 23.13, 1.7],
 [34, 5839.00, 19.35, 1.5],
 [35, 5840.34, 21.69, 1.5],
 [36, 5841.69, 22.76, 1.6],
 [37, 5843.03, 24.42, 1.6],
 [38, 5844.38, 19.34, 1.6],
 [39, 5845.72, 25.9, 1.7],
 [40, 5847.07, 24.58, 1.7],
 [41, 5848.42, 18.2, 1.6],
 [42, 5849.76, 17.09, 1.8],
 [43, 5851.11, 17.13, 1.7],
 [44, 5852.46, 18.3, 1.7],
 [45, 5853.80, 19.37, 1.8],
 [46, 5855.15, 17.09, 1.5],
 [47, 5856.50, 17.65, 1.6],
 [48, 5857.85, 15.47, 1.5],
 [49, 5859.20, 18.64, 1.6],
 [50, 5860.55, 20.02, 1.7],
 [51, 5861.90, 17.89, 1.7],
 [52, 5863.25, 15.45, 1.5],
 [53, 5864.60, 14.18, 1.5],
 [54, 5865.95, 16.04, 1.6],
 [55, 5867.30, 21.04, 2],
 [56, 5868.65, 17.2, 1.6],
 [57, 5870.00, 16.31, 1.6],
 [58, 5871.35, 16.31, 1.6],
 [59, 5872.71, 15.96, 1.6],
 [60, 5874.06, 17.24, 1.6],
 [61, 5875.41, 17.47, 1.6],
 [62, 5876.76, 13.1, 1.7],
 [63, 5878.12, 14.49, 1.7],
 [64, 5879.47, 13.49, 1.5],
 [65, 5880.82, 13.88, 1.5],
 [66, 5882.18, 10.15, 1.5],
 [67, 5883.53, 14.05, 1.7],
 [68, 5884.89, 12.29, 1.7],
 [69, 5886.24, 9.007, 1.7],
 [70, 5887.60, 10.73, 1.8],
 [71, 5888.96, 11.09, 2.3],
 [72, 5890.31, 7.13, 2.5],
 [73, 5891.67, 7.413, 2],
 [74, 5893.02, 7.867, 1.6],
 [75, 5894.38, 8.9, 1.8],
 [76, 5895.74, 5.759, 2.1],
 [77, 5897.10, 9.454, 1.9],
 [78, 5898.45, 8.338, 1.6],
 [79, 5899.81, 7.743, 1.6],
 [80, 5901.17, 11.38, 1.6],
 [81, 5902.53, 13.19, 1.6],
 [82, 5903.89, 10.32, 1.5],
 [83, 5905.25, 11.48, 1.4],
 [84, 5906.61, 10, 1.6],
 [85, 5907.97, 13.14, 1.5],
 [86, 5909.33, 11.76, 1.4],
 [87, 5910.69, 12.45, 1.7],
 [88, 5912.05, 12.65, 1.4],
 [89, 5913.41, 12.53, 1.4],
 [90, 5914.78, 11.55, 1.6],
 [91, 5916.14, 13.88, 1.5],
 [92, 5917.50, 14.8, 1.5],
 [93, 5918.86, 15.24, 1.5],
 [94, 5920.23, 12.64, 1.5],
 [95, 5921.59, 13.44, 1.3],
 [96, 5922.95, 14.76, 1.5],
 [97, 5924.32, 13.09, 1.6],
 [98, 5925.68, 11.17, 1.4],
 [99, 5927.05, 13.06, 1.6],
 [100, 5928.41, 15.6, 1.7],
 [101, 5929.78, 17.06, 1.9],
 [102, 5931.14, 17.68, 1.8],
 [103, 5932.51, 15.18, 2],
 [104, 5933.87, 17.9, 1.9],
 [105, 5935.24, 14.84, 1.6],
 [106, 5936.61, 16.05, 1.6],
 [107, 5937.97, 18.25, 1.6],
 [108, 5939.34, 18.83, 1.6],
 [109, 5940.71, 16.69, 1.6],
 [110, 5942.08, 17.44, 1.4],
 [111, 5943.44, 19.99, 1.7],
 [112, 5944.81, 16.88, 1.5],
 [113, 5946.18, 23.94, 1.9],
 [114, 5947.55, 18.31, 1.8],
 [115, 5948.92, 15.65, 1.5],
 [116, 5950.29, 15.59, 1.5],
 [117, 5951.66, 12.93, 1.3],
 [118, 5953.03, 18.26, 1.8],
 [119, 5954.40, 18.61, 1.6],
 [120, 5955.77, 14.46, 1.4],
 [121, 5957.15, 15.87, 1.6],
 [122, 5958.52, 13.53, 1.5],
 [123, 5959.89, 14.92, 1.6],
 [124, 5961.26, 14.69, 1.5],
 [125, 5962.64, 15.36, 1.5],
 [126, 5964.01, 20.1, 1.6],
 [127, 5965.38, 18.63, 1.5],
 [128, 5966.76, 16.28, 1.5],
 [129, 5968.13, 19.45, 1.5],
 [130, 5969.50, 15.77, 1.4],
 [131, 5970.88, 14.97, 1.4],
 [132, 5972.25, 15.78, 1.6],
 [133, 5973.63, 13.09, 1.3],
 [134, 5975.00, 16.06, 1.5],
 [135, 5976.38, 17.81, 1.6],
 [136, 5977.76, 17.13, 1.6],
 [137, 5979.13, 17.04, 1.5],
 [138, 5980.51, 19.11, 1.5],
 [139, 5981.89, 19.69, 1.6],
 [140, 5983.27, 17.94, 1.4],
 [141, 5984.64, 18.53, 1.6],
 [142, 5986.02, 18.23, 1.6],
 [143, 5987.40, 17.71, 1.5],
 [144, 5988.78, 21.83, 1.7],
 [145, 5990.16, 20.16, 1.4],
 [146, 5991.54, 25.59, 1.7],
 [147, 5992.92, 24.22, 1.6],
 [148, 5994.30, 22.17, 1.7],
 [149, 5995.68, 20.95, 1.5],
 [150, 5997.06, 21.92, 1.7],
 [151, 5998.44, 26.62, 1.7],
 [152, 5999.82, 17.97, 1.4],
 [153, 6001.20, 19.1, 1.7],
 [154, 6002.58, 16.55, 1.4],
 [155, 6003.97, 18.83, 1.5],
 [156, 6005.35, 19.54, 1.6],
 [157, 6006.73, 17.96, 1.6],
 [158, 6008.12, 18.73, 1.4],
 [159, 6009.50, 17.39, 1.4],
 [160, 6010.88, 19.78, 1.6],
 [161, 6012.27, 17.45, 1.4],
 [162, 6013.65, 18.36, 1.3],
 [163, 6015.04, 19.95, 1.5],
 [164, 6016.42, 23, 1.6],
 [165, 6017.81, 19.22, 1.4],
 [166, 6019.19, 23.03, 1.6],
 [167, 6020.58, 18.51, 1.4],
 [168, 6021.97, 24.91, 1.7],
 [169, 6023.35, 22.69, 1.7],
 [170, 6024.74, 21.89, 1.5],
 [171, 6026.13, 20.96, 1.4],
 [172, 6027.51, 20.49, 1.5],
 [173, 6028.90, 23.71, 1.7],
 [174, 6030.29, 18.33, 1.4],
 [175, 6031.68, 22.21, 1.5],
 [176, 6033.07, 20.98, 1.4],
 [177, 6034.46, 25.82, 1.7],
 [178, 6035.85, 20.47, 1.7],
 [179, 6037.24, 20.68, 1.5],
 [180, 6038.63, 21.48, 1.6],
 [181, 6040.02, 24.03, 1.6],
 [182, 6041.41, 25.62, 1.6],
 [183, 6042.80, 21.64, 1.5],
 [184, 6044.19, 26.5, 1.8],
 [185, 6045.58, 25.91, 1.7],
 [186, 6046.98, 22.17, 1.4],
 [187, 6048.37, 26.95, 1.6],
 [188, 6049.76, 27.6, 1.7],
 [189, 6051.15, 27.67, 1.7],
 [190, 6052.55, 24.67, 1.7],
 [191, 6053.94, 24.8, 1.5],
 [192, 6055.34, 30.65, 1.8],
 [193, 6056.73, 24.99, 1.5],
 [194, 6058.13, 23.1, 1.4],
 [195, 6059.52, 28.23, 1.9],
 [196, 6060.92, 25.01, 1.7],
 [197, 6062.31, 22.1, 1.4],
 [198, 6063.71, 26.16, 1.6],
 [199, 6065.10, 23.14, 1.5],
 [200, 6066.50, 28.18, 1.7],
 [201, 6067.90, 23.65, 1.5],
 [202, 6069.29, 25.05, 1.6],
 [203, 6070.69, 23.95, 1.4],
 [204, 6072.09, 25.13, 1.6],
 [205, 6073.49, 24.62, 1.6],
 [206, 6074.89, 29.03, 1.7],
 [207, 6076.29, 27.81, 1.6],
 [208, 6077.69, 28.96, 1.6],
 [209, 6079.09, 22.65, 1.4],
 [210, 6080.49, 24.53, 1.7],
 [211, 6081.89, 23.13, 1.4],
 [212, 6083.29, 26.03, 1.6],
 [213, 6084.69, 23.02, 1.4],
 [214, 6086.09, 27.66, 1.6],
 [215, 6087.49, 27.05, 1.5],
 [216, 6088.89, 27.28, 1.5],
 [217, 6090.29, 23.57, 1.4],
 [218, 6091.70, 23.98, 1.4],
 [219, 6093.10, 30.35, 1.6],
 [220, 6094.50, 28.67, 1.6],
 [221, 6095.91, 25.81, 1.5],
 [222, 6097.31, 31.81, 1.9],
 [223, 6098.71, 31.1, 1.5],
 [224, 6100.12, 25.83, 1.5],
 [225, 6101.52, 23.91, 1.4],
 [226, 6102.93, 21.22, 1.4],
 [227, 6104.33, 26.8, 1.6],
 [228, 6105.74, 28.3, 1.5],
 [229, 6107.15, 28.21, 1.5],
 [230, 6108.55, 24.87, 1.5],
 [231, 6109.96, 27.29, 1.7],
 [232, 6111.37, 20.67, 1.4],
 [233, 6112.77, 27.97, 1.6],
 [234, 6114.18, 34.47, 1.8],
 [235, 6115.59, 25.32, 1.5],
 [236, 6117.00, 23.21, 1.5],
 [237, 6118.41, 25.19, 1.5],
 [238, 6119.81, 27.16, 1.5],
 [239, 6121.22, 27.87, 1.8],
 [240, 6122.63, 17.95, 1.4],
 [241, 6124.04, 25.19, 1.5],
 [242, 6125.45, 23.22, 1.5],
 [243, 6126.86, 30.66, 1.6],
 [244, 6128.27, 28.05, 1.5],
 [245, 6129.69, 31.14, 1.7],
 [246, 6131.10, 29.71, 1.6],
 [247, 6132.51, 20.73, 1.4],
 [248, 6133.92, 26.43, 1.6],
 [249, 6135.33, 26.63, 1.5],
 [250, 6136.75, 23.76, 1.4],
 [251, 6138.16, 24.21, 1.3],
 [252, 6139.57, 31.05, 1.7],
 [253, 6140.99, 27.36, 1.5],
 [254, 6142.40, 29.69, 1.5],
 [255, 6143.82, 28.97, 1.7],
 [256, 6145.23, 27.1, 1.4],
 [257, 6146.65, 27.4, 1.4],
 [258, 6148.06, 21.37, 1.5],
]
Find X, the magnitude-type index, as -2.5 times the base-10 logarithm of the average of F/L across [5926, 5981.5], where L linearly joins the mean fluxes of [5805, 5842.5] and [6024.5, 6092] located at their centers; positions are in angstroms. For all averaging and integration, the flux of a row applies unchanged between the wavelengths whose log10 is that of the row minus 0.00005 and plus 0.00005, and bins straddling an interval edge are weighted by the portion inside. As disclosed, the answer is 0.41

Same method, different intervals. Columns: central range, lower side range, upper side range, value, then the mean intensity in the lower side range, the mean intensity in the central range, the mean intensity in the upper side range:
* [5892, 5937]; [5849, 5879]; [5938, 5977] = 0.32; 17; 12.5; 16.8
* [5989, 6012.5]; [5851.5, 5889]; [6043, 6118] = 0.08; 15.6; 20.4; 26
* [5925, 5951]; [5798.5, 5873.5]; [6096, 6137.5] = 0.37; 22.3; 16.8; 26.4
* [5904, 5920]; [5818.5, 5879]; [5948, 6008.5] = 0.44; 19.8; 12.6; 18.1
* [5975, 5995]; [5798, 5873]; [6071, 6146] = 0.24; 22.4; 19.7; 26.4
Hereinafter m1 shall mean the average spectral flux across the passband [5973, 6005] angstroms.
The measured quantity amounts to 19.5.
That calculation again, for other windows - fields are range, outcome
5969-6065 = 21.3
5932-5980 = 16.8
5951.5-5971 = 16.4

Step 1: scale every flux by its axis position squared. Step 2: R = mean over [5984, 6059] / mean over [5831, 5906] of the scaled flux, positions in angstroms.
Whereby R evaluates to 1.45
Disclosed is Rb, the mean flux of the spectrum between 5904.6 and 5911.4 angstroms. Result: 11.8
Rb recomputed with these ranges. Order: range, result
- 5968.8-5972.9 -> 15.5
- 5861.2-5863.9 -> 16.7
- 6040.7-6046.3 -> 24.9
